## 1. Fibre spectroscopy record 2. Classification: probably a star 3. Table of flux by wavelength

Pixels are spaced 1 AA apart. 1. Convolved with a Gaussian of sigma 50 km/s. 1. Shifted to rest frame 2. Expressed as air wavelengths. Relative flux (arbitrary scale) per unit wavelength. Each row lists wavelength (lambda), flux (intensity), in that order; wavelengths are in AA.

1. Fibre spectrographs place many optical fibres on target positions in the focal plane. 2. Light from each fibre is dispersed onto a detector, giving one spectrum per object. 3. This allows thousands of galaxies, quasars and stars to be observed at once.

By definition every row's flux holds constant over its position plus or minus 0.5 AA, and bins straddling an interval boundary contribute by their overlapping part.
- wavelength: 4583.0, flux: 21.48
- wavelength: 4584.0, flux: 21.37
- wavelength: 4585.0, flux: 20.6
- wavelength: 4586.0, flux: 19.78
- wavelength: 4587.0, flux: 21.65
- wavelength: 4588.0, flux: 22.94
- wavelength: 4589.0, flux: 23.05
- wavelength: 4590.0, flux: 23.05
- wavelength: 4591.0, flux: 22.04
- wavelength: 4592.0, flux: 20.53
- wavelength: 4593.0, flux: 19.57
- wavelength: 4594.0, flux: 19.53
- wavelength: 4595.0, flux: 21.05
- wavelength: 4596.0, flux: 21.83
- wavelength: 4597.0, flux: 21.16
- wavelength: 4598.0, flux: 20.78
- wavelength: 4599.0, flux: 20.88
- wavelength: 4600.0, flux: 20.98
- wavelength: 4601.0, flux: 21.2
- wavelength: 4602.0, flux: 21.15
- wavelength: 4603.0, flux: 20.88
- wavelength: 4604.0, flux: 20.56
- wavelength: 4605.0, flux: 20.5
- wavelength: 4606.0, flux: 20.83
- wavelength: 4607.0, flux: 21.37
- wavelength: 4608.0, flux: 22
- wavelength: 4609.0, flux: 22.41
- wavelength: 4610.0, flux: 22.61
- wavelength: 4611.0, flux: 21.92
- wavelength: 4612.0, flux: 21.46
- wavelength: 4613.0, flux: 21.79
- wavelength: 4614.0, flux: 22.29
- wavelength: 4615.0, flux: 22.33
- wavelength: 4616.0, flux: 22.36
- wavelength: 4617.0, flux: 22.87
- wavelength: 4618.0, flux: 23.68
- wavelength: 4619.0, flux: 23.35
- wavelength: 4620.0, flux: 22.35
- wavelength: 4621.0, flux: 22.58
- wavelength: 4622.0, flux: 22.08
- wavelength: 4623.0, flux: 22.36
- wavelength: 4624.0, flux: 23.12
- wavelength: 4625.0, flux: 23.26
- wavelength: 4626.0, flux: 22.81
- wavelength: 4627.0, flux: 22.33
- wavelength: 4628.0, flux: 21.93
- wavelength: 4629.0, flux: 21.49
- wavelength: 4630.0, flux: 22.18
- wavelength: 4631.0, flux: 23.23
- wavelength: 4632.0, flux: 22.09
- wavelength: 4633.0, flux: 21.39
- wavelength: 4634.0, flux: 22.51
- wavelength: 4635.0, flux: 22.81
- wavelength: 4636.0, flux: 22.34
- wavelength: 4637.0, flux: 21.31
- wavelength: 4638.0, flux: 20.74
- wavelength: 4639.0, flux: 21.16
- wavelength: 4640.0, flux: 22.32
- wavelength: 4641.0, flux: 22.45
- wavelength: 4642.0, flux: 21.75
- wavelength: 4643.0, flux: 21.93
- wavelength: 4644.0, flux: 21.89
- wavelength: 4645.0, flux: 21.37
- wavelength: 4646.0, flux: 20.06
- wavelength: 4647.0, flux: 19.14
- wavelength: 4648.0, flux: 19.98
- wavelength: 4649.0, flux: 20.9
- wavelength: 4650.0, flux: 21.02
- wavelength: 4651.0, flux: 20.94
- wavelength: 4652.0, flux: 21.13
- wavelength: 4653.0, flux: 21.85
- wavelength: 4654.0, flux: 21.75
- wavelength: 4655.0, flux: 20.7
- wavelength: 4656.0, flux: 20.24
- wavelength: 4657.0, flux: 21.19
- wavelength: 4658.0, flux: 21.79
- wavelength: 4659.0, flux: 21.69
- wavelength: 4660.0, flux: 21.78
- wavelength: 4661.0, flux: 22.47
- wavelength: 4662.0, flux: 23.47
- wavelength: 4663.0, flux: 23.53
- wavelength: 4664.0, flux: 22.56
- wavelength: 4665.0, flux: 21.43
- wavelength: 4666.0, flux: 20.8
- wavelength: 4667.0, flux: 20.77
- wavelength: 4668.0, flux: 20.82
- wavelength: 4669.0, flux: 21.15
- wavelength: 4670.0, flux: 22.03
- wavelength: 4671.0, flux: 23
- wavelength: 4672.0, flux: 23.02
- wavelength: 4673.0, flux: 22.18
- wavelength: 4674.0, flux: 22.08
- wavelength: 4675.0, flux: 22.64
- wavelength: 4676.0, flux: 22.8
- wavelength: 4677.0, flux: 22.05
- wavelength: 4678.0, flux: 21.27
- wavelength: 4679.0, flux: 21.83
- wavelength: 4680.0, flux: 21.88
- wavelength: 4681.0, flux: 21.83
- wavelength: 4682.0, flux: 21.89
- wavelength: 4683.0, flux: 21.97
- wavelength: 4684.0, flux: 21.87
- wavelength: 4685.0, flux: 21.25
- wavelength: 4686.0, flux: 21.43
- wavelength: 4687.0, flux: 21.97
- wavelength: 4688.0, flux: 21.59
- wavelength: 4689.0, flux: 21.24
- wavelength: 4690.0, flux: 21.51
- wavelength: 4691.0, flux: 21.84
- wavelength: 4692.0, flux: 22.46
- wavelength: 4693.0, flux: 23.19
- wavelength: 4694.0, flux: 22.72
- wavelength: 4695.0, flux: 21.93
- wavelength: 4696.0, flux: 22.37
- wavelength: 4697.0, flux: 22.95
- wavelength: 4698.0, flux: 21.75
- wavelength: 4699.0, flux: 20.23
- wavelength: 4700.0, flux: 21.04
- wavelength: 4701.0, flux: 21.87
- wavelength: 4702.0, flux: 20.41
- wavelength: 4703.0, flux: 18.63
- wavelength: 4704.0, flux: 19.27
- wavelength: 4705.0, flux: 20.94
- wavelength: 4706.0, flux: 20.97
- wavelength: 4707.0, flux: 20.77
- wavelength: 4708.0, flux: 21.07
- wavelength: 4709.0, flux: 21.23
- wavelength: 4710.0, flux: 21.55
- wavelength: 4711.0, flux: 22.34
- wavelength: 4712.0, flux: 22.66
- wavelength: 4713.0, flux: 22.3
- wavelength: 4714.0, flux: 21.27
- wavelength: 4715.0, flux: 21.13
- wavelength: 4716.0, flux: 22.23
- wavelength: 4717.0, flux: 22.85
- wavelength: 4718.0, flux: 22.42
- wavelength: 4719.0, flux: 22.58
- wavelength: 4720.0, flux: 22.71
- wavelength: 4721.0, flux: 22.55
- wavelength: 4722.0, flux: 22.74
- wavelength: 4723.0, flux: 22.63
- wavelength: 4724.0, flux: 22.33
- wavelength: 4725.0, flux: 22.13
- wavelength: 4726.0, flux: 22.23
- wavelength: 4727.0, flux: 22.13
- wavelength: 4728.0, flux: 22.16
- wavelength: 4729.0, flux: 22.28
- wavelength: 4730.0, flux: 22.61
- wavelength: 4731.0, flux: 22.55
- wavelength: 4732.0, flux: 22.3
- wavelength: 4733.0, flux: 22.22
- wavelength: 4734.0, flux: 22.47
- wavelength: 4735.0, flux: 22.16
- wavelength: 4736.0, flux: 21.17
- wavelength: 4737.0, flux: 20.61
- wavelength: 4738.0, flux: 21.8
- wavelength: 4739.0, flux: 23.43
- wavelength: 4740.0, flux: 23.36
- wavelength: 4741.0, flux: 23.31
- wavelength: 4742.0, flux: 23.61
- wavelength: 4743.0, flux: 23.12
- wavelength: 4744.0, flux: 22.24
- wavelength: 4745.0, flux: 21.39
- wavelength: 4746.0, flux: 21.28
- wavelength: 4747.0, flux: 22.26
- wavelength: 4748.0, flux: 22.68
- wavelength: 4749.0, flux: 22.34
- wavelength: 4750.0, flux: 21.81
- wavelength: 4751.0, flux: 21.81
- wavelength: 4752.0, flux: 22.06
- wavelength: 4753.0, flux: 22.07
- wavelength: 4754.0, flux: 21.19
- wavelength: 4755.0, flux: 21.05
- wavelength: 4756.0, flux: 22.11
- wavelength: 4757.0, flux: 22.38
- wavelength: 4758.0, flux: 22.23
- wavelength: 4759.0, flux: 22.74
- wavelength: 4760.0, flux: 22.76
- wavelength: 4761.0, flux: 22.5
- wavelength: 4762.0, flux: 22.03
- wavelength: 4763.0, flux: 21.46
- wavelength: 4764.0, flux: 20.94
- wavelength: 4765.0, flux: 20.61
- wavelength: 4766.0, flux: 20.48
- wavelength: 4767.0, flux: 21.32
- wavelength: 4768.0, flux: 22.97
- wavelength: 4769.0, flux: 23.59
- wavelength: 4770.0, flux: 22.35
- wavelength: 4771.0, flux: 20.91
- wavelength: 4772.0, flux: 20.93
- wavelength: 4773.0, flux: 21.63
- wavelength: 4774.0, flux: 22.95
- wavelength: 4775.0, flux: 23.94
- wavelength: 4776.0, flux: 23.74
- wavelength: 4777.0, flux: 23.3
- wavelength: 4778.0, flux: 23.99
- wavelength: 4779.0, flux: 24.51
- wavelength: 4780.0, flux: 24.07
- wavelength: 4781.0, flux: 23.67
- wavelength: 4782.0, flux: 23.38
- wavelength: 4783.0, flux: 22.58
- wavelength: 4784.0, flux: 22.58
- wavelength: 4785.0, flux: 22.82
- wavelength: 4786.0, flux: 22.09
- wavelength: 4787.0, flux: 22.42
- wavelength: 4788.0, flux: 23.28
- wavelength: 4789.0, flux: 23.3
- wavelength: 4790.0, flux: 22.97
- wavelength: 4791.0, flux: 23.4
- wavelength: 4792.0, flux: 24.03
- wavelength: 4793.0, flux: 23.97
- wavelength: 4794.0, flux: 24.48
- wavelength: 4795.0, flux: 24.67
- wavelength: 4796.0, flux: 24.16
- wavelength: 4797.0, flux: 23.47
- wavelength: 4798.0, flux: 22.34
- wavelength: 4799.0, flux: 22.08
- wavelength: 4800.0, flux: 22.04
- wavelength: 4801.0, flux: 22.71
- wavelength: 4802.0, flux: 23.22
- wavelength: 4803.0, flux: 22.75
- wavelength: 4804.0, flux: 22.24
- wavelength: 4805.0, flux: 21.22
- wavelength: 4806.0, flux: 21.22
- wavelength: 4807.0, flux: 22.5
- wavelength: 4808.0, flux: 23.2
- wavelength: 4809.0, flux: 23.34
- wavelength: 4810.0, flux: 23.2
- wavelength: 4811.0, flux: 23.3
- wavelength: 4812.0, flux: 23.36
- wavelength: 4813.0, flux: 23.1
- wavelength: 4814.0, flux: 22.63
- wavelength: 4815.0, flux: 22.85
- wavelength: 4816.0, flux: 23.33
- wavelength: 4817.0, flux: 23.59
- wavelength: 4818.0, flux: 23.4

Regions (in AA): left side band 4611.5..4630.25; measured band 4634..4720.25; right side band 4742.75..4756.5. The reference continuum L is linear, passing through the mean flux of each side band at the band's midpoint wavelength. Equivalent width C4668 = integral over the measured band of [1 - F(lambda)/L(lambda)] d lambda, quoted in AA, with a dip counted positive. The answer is 2.2 AA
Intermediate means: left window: 22.5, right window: 21.9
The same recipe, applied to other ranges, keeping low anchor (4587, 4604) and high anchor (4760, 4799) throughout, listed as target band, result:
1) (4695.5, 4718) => 0.8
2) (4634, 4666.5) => 0.3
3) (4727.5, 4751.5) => 0.2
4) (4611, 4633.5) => -1.0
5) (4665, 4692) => 0.2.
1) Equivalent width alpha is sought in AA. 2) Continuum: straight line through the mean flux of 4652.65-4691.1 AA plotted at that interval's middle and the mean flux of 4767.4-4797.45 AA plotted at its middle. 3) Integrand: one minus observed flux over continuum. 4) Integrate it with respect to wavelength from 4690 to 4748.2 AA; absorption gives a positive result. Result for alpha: 1.1 AA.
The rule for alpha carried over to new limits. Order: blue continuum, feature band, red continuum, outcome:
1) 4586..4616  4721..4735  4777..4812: 0.1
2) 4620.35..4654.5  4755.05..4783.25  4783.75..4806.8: 0.3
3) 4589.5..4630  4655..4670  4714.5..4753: 0.2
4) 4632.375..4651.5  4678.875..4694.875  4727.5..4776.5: -0.2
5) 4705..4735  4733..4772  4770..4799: 1.0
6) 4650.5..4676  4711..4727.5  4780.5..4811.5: 0.0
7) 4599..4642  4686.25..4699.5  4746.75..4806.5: 0.2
